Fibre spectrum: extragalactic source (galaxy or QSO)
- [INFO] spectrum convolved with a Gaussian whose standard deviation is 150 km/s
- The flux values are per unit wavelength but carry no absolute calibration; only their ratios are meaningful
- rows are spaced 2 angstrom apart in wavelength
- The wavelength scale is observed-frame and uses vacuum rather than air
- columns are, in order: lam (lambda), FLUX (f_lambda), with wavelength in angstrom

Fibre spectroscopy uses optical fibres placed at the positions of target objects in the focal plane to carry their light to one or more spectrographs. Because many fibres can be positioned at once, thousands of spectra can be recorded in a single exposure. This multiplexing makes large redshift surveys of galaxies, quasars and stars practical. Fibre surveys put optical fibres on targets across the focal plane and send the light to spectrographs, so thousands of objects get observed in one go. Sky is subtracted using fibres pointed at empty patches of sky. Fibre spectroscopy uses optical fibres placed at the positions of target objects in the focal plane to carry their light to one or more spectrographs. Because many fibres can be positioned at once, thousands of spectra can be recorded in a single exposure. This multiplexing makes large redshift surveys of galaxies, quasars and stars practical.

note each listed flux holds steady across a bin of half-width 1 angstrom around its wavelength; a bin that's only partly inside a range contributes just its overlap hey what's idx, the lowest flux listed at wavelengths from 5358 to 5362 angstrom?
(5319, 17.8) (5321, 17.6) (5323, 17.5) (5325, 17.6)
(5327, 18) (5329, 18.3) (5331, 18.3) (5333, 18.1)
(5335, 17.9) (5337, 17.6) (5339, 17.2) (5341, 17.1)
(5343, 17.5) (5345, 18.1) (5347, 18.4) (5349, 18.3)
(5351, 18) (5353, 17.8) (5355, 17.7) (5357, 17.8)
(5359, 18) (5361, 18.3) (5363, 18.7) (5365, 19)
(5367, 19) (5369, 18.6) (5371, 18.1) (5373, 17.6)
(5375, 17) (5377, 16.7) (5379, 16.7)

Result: 18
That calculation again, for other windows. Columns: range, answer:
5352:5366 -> 17.7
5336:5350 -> 17.1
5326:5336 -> 17.9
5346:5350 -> 18.3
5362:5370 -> 18.6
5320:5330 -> 17.5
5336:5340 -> 17.2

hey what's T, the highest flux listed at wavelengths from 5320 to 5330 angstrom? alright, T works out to 18.3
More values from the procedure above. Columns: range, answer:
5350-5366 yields 19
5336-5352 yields 18.4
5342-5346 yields 18.1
